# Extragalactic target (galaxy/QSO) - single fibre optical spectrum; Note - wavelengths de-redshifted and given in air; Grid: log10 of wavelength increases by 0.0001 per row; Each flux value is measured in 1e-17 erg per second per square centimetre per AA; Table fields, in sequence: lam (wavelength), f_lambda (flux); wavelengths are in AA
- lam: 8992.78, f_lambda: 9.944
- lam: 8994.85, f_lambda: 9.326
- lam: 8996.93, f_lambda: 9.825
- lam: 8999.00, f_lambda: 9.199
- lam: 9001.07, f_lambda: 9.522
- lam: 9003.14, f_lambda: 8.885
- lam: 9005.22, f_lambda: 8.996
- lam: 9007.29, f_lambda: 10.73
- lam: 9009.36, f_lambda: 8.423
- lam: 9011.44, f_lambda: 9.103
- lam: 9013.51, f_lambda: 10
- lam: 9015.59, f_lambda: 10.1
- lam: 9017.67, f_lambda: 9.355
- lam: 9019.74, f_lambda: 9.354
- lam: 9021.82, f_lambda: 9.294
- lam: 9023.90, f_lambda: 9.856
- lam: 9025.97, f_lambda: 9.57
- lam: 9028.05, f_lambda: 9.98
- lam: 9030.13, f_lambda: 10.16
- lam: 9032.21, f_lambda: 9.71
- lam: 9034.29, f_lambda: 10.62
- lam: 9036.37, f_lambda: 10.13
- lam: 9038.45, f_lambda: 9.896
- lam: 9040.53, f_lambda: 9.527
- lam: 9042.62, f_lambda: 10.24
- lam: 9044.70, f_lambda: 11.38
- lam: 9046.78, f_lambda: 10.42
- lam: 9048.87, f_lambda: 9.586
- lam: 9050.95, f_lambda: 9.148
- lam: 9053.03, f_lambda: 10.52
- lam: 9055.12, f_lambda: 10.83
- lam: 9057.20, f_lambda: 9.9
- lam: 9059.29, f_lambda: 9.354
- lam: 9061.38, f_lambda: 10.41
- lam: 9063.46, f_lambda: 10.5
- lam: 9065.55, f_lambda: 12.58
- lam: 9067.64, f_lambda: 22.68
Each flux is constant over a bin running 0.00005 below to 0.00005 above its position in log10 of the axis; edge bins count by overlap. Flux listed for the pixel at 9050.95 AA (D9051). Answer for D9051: 9.148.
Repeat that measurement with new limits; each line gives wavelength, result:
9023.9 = 9.856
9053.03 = 10.52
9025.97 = 9.57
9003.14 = 8.885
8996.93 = 9.825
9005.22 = 8.996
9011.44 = 9.103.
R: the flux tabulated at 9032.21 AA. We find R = 9.71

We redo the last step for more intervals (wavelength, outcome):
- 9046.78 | 10.42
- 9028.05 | 9.98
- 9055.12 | 10.83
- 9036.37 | 10.13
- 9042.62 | 10.24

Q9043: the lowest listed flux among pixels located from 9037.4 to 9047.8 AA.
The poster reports 9.527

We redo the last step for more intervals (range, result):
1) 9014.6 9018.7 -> 9.355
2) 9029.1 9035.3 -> 9.71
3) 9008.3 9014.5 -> 8.423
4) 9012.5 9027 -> 9.294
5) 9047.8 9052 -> 9.148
